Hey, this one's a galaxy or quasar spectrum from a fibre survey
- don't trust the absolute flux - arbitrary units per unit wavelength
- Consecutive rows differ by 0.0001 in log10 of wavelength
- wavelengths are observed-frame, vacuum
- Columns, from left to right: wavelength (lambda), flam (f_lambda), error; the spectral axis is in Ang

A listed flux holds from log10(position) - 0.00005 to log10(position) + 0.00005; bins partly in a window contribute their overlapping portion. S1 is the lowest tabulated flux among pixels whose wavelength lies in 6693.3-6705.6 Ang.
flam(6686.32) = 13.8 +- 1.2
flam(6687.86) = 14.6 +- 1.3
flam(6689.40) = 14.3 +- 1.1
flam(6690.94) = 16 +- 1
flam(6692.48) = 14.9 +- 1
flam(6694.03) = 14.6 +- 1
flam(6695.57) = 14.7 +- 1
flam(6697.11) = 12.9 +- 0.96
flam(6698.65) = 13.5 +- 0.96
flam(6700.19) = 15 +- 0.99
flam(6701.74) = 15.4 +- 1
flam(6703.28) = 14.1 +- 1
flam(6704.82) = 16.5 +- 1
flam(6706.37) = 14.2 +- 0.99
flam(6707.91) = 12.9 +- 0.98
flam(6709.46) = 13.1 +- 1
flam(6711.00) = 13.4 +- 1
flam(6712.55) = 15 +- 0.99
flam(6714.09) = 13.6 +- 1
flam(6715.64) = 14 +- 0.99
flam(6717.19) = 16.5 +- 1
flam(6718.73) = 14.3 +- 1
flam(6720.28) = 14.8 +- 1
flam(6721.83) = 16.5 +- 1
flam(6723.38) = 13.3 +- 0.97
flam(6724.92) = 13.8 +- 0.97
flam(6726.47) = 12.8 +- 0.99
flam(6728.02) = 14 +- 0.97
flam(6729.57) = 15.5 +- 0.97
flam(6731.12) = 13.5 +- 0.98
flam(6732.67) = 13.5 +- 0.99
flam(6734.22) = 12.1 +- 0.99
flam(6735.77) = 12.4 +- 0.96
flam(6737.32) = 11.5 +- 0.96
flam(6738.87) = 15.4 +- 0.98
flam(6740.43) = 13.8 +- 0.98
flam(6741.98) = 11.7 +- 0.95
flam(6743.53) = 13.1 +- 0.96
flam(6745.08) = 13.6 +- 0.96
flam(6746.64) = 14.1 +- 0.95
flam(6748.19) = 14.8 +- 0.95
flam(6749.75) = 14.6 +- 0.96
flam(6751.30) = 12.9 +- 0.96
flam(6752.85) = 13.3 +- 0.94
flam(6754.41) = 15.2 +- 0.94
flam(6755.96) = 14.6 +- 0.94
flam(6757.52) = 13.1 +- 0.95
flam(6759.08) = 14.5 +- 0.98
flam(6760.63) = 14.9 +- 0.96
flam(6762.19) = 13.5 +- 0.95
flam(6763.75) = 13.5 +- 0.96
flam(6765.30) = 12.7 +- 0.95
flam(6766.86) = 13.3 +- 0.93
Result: 12.9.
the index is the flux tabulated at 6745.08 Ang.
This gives 13.6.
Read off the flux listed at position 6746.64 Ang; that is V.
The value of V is 14.1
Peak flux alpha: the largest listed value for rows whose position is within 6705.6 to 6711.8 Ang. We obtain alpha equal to 14.2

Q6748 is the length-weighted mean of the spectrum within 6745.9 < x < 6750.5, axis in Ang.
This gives 14.5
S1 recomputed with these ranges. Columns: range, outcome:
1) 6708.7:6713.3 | 13.1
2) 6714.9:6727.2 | 12.8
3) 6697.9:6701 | 13.5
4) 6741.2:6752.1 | 11.7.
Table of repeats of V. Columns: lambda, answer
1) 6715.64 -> 14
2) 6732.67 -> 13.5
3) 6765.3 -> 12.7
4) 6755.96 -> 14.6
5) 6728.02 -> 14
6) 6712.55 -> 15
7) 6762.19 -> 13.5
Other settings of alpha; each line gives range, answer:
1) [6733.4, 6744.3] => 15.4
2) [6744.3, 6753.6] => 14.8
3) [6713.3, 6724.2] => 16.5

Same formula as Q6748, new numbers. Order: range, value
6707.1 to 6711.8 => 13.2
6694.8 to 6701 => 14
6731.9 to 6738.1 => 12.4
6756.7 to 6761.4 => 14.2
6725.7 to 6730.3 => 14.1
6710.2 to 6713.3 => 14.2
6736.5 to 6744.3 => 13.1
